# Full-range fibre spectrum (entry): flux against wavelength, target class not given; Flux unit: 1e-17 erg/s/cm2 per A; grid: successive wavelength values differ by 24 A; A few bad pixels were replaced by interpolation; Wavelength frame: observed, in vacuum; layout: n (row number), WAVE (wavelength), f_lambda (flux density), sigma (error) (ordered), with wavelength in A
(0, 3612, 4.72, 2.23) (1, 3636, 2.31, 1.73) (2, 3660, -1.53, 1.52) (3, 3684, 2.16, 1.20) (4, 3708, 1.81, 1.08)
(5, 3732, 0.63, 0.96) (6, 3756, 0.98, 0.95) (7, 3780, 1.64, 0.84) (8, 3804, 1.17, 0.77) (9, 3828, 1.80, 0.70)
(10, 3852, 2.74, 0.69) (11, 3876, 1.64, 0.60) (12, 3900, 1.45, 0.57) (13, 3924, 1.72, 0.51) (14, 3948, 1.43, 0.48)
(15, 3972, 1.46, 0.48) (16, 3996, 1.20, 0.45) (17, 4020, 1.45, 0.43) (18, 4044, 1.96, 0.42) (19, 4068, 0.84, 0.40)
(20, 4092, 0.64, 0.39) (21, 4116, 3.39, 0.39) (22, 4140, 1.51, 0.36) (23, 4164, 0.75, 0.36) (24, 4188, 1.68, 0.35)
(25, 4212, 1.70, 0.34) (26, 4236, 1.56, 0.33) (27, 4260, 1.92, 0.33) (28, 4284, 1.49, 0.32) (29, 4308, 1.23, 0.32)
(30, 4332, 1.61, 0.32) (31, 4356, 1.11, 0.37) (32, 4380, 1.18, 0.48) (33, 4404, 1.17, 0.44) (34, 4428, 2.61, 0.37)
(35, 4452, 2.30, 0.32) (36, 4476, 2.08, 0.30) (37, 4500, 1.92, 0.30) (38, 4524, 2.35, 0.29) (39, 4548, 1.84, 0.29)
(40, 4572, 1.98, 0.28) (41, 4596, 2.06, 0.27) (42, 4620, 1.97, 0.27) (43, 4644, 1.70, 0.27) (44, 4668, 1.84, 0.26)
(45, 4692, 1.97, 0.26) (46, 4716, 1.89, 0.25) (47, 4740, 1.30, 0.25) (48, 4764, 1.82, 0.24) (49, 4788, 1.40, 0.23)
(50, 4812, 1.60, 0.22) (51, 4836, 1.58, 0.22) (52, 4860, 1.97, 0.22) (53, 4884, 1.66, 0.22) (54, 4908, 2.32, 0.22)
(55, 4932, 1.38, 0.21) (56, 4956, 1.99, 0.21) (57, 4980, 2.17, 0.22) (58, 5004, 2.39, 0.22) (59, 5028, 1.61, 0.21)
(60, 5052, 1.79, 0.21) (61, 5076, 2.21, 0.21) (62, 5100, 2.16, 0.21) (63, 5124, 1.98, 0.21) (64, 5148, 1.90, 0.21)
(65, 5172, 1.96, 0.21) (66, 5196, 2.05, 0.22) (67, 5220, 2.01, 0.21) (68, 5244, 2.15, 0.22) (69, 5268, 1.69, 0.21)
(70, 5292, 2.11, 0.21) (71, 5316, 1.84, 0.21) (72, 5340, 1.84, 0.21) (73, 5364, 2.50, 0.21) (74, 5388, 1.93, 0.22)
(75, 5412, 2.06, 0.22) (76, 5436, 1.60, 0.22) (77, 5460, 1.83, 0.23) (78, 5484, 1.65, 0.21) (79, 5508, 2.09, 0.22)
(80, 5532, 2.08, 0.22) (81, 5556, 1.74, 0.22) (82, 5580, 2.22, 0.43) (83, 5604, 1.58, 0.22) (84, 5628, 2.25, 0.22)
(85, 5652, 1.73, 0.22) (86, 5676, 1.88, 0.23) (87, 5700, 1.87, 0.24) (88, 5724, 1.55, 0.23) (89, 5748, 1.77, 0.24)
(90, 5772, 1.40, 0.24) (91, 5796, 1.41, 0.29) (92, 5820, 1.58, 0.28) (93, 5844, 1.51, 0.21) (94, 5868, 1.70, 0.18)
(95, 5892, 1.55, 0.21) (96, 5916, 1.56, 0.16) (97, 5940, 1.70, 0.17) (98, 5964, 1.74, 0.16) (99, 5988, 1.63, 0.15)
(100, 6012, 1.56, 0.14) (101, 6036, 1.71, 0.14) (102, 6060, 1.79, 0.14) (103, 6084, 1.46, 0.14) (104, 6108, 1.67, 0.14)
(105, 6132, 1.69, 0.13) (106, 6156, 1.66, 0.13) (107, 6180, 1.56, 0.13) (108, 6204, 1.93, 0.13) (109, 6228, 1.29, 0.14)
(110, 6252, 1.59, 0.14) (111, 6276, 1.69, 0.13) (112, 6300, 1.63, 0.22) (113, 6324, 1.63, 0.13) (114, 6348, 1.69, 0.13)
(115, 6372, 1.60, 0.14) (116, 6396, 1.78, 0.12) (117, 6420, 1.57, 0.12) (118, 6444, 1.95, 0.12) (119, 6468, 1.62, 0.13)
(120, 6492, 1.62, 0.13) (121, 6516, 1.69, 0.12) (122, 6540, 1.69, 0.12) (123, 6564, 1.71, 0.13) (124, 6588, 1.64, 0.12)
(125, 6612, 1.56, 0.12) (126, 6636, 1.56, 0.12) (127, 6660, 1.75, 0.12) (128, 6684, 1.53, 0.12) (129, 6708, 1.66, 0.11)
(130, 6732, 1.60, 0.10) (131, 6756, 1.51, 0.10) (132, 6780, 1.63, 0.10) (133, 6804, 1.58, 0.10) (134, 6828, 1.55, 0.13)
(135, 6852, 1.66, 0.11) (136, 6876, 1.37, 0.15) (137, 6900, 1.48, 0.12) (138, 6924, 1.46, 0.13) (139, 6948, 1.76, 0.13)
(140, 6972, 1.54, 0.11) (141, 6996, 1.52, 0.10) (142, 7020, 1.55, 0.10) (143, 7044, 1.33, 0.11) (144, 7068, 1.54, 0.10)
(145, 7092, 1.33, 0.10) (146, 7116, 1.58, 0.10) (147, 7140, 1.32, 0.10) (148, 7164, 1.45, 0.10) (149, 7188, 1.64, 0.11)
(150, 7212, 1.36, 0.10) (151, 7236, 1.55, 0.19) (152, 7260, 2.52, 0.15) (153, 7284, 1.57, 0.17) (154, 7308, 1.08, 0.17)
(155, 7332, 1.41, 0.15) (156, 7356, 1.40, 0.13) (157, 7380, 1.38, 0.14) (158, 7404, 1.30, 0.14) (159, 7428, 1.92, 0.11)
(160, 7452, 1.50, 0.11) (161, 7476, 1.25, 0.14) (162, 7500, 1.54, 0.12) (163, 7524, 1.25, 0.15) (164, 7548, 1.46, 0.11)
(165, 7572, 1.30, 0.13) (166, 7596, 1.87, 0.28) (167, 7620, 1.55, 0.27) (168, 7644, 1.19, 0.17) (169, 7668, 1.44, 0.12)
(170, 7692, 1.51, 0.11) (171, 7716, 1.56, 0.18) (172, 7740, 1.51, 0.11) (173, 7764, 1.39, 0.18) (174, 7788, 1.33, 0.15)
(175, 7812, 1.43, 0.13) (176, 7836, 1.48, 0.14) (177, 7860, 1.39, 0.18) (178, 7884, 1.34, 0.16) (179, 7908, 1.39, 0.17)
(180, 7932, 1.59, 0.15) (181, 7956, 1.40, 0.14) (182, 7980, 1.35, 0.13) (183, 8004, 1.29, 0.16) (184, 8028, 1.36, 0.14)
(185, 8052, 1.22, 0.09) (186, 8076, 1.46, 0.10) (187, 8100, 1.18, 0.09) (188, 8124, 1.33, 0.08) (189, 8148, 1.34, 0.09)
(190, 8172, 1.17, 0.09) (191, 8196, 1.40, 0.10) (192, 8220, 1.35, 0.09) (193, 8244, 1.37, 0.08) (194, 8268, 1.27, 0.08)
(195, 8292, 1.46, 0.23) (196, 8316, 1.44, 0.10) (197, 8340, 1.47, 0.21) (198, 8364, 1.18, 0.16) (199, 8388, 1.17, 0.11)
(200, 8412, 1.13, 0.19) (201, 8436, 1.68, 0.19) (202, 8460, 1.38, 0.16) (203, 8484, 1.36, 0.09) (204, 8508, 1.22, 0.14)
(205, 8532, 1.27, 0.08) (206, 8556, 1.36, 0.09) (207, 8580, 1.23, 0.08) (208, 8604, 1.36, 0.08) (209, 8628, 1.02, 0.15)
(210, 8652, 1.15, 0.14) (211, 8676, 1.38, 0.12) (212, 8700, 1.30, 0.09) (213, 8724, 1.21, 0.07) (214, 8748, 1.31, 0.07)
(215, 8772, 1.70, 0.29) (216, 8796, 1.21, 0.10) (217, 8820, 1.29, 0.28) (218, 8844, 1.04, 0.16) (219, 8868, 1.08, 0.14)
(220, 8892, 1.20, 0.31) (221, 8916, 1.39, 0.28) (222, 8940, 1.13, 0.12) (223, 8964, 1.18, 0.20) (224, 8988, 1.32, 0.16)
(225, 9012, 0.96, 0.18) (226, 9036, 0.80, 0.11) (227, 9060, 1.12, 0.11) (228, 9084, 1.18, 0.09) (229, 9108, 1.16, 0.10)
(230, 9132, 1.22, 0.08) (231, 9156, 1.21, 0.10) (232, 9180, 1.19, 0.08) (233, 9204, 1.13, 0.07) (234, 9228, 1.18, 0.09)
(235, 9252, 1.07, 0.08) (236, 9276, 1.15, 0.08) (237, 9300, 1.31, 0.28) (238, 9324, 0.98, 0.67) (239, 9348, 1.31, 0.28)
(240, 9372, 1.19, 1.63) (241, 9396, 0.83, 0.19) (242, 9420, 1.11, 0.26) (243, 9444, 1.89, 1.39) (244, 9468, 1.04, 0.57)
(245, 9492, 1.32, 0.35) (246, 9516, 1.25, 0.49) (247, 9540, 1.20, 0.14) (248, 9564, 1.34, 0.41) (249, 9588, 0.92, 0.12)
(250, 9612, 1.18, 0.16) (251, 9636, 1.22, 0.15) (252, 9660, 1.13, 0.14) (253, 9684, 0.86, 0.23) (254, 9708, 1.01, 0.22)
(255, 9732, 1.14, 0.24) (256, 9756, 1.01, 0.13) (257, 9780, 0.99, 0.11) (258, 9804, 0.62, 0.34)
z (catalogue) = 0.105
